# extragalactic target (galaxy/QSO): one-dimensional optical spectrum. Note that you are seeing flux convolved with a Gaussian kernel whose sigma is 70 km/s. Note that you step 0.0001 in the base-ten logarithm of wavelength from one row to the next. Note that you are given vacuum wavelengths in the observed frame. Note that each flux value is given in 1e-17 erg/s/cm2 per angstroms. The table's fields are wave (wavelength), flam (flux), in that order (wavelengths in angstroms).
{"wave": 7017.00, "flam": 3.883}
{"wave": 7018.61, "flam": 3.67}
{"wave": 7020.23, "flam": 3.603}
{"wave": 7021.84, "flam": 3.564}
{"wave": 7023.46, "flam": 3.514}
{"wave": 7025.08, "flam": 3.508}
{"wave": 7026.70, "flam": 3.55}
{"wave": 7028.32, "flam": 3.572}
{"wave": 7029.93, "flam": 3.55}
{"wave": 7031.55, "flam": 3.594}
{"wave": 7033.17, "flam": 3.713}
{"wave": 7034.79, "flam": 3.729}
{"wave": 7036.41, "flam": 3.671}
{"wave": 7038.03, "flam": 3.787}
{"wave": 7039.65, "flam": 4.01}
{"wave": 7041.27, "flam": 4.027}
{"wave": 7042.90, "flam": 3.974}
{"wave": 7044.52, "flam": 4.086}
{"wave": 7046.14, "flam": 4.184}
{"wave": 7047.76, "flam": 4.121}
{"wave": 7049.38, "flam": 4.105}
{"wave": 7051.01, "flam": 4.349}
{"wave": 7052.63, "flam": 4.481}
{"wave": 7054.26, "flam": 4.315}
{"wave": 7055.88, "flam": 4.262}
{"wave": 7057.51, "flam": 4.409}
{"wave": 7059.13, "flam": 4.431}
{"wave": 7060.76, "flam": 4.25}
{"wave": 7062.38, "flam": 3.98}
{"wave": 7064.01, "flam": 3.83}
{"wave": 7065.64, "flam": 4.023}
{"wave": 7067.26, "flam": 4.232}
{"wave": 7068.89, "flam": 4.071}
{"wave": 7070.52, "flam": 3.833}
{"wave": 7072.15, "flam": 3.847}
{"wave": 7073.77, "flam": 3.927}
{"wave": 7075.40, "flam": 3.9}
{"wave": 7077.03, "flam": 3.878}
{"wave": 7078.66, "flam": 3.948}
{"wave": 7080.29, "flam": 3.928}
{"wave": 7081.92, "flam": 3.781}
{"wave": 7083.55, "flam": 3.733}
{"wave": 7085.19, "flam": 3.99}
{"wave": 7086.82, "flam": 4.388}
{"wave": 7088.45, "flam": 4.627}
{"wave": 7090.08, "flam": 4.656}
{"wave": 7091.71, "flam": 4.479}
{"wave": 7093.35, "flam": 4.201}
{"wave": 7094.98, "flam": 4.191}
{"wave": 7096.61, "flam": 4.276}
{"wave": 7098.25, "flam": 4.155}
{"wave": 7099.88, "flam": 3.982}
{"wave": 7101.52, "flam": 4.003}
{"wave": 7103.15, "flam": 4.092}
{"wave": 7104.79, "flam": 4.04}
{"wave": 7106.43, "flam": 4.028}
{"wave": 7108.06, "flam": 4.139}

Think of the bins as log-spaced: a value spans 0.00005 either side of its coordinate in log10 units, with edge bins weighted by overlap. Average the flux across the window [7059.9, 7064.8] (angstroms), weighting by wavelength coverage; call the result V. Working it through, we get 4.02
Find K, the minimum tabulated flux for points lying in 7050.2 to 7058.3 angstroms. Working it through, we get 4.262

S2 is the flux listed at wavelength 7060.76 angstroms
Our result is 4.25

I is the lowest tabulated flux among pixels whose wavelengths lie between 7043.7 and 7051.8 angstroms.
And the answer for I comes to 4.086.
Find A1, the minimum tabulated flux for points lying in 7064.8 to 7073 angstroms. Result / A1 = 3.833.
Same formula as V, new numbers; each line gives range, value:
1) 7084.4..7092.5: 4.43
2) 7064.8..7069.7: 4.11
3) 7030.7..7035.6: 3.68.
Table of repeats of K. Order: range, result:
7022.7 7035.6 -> 3.508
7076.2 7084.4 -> 3.733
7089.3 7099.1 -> 4.155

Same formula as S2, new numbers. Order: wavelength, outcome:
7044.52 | 4.086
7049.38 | 4.105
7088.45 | 4.627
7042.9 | 3.974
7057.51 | 4.409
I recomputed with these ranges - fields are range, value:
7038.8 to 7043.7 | 3.974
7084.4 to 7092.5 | 3.99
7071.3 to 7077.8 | 3.847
